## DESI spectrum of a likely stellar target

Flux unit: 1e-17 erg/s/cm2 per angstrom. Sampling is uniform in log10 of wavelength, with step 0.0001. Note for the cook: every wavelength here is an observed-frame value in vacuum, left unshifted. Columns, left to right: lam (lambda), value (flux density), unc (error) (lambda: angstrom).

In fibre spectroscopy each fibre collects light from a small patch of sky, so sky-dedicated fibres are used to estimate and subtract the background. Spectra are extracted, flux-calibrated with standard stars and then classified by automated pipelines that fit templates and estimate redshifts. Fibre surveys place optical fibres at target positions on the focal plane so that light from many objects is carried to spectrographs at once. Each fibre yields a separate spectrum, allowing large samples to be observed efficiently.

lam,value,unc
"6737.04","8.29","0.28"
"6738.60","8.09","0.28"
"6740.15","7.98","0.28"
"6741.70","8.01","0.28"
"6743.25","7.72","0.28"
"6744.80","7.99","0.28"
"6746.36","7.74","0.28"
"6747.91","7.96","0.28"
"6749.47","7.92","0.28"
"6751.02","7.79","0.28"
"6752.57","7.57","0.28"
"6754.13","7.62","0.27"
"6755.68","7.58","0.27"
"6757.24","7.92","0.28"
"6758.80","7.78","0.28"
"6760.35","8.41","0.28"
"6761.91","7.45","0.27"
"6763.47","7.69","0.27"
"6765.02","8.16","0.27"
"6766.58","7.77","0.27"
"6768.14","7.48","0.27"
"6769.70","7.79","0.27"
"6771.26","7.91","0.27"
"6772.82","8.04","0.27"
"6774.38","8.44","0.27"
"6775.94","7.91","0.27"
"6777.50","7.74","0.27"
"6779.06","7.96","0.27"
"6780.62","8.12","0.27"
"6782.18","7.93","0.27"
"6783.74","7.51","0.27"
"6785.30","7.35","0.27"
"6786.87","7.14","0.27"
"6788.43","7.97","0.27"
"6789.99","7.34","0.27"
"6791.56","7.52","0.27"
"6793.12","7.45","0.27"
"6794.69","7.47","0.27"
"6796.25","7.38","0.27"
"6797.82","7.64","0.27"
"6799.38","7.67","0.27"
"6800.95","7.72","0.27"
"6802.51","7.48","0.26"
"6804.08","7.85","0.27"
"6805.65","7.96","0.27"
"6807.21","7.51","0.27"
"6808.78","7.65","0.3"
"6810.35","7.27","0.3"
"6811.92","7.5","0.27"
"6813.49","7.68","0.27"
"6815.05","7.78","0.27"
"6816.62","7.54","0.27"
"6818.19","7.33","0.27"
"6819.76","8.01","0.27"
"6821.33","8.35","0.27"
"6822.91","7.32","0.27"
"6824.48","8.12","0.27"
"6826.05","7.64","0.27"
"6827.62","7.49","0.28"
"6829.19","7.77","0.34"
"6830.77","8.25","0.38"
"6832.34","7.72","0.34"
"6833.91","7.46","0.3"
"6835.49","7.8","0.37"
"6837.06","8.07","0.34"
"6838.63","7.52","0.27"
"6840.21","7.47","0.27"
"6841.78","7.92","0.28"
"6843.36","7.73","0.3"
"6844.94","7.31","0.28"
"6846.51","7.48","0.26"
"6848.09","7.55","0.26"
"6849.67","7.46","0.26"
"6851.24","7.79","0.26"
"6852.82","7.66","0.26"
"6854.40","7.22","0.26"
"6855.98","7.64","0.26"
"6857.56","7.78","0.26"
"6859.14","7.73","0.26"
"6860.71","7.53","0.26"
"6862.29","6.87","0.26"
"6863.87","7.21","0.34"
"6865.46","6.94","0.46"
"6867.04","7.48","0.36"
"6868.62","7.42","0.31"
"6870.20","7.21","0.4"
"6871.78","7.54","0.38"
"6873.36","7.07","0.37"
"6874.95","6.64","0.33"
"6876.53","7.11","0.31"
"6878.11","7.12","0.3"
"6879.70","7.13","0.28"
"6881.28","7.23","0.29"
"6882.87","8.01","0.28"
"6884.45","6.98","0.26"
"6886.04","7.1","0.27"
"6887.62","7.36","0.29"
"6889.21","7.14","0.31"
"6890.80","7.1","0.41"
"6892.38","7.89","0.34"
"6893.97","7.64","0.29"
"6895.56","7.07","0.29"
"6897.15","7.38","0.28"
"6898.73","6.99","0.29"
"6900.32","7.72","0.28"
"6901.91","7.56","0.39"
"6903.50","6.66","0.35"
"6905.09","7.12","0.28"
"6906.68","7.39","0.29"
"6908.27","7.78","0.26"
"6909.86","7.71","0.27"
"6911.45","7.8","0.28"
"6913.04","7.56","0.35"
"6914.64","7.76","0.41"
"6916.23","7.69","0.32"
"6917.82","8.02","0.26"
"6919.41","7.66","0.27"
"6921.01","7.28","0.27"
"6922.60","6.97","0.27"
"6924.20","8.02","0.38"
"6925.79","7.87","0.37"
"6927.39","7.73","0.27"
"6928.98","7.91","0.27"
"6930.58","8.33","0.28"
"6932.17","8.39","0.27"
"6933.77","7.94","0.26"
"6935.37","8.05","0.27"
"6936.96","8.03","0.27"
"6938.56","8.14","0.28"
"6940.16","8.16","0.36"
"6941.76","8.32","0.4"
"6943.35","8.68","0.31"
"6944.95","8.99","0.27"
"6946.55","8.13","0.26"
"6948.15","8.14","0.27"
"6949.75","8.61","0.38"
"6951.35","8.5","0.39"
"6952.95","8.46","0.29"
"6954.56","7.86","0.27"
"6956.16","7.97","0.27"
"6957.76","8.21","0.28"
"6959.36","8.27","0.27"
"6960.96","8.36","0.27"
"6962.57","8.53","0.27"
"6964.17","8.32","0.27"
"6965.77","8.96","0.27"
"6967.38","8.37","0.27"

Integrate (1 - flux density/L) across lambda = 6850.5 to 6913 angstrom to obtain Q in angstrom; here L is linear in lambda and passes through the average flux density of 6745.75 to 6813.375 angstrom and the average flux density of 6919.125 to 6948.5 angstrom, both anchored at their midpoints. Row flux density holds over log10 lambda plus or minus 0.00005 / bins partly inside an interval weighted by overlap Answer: 4.6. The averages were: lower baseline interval 7.72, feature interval 7.35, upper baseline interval 8.04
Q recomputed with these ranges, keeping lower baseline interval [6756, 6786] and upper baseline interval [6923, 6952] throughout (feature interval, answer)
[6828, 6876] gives 3.1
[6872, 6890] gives 2.0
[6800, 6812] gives 0.5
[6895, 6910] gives 1.5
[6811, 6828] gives 0.5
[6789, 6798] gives 0.5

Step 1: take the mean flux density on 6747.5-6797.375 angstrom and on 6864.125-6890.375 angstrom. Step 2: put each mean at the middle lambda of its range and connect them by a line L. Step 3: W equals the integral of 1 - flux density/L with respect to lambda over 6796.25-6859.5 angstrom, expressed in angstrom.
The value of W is -1.7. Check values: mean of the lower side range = 7.75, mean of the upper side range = 7.21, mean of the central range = 7.67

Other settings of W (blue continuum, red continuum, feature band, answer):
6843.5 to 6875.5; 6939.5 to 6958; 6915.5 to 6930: 0.7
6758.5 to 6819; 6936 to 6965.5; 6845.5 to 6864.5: 1.1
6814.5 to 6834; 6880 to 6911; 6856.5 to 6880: 0.8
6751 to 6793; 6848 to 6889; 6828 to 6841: -0.5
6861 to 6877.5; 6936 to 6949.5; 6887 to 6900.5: 0.4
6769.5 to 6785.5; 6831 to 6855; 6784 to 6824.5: 1.0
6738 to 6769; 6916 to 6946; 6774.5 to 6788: 0.2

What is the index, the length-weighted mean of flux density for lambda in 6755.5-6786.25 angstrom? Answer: 7.85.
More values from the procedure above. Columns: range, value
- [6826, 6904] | 7.43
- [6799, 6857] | 7.67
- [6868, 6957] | 7.68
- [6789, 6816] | 7.58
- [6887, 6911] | 7.37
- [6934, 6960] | 8.28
